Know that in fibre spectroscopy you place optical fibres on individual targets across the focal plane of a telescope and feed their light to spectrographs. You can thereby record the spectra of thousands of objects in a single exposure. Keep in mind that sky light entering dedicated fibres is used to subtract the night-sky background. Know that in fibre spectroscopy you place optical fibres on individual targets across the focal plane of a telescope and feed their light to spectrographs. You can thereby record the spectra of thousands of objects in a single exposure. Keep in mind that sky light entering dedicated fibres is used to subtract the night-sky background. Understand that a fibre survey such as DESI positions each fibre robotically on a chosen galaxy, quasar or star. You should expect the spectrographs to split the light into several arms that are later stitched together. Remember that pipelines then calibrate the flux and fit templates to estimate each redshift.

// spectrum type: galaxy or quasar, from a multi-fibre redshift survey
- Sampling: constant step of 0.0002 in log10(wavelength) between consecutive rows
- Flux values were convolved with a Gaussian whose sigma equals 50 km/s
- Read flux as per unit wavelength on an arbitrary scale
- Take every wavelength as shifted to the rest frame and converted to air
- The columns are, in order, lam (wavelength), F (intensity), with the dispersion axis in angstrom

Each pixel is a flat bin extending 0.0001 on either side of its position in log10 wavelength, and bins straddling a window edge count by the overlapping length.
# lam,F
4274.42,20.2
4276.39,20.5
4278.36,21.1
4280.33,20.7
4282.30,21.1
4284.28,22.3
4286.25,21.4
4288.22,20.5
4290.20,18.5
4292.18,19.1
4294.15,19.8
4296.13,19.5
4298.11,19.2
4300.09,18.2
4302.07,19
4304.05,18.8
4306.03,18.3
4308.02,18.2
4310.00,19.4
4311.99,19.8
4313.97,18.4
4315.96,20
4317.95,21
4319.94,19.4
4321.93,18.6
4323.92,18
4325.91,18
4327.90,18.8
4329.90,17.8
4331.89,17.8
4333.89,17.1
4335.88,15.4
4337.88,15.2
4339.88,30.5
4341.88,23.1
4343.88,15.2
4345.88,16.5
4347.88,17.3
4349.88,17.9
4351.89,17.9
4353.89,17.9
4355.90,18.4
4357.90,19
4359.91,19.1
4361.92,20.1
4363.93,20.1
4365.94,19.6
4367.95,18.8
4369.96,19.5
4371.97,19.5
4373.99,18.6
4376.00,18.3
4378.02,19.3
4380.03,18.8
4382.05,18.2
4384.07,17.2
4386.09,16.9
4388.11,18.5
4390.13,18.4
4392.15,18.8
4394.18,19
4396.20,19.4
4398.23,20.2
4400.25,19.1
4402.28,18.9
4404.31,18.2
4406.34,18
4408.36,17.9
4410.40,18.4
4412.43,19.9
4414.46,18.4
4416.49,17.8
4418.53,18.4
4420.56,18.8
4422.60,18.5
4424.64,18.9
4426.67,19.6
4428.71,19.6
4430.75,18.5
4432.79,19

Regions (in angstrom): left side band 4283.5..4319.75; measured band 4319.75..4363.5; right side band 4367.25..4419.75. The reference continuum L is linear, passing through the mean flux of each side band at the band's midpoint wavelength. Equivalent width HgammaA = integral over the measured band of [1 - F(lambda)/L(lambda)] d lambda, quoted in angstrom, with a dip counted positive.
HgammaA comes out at 1.2 angstrom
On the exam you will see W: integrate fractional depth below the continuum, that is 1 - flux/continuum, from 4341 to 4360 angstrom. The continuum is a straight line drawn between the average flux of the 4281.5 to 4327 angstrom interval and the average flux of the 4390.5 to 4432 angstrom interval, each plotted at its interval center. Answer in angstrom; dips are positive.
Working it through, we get 1.0 angstrom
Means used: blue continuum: 19.4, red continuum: 18.8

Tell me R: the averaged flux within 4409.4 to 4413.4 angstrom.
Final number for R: 19.2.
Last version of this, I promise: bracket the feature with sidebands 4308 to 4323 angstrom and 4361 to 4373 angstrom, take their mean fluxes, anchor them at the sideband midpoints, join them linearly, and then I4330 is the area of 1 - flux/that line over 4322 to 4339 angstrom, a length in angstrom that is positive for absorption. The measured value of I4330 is 1.8 angstrom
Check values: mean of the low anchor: 19.4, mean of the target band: 17.4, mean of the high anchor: 19.6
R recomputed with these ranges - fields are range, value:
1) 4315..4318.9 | 20.5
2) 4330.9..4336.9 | 16.8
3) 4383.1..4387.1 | 17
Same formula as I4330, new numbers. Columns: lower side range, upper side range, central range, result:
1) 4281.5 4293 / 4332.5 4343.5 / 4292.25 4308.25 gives 1.11 angstrom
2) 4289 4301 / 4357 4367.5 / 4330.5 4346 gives 0.33 angstrom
